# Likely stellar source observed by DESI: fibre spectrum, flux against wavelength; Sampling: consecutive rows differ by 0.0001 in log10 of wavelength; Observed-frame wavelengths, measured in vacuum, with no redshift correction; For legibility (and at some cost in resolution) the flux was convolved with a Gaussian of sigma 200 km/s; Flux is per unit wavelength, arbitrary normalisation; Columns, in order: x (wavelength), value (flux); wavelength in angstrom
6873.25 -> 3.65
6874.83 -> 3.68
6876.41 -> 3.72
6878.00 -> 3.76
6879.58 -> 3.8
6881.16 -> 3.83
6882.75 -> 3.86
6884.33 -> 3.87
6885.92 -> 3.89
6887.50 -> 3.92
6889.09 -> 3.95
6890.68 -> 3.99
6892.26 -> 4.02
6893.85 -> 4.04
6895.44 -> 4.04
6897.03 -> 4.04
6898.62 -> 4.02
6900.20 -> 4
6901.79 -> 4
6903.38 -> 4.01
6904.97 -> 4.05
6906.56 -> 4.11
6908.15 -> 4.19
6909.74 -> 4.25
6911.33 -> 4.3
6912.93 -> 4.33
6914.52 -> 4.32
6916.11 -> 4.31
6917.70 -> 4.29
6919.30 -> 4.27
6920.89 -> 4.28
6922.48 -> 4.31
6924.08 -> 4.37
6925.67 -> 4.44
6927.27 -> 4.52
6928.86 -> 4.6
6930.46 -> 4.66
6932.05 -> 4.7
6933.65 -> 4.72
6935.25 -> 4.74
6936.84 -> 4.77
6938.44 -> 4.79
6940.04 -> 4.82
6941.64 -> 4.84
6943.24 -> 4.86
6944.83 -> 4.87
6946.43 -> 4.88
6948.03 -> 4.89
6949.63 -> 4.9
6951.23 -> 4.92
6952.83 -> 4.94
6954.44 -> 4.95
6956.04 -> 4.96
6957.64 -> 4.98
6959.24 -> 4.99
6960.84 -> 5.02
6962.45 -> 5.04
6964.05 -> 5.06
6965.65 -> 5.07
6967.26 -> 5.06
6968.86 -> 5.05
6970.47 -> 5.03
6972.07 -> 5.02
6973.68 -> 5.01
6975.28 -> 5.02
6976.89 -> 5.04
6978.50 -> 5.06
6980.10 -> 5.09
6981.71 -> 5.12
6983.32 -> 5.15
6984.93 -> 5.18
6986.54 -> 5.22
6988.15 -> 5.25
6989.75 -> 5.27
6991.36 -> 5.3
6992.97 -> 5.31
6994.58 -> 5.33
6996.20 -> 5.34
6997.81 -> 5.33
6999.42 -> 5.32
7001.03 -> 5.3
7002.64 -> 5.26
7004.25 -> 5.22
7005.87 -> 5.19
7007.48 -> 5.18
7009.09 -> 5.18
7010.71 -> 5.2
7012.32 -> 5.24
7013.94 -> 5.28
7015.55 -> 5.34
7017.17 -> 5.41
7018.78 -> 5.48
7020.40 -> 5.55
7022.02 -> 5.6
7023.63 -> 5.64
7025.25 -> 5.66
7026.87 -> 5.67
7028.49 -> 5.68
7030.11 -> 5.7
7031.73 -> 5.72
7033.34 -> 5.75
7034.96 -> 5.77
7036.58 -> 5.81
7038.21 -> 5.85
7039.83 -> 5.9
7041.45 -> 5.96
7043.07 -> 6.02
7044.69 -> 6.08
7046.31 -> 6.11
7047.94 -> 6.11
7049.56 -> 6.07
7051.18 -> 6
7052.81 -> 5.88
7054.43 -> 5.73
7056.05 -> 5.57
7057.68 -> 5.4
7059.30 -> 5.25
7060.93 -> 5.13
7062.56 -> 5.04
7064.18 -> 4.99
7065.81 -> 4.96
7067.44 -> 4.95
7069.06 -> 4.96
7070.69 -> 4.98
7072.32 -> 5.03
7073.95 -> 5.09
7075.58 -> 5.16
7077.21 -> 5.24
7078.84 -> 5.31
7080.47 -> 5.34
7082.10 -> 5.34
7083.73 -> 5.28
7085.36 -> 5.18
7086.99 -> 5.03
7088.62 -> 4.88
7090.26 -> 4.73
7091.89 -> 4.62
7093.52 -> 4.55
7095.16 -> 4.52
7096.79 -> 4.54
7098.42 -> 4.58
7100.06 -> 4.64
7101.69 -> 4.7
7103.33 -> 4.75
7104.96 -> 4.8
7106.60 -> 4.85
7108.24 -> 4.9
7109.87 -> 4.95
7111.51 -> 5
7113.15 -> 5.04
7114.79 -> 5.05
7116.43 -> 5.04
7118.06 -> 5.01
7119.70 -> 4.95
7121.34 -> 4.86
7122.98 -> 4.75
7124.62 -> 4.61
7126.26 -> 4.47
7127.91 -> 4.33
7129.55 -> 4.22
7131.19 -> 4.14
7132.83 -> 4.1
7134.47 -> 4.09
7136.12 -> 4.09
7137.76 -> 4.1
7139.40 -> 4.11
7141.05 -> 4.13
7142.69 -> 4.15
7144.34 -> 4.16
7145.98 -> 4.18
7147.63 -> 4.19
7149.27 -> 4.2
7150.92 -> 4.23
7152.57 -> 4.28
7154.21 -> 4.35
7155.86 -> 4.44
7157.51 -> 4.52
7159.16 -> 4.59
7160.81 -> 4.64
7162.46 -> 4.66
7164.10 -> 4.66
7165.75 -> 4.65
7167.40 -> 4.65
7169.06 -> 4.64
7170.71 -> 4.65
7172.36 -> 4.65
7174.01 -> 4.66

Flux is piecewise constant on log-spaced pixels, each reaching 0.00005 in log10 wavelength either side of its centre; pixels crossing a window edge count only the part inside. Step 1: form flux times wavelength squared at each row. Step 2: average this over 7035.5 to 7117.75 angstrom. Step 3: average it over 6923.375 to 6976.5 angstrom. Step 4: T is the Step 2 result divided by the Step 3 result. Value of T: 1.1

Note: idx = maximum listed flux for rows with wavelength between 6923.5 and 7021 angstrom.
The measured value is 5.55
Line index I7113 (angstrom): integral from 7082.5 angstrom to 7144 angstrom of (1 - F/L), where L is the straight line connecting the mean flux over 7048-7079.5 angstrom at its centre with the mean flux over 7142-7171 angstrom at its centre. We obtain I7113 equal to 2.6 angstrom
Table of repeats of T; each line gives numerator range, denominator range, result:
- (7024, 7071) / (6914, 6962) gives 1.23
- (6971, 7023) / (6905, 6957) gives 1.16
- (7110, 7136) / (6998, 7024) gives 0.90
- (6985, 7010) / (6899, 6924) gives 1.28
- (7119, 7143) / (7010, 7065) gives 0.79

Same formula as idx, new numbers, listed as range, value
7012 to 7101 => 6.11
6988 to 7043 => 5.96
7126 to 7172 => 4.66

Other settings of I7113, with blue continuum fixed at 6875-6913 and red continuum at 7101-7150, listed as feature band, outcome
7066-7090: -3.8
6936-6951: -2.7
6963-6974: -2.3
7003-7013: -2.2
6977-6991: -3.2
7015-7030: -4.5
